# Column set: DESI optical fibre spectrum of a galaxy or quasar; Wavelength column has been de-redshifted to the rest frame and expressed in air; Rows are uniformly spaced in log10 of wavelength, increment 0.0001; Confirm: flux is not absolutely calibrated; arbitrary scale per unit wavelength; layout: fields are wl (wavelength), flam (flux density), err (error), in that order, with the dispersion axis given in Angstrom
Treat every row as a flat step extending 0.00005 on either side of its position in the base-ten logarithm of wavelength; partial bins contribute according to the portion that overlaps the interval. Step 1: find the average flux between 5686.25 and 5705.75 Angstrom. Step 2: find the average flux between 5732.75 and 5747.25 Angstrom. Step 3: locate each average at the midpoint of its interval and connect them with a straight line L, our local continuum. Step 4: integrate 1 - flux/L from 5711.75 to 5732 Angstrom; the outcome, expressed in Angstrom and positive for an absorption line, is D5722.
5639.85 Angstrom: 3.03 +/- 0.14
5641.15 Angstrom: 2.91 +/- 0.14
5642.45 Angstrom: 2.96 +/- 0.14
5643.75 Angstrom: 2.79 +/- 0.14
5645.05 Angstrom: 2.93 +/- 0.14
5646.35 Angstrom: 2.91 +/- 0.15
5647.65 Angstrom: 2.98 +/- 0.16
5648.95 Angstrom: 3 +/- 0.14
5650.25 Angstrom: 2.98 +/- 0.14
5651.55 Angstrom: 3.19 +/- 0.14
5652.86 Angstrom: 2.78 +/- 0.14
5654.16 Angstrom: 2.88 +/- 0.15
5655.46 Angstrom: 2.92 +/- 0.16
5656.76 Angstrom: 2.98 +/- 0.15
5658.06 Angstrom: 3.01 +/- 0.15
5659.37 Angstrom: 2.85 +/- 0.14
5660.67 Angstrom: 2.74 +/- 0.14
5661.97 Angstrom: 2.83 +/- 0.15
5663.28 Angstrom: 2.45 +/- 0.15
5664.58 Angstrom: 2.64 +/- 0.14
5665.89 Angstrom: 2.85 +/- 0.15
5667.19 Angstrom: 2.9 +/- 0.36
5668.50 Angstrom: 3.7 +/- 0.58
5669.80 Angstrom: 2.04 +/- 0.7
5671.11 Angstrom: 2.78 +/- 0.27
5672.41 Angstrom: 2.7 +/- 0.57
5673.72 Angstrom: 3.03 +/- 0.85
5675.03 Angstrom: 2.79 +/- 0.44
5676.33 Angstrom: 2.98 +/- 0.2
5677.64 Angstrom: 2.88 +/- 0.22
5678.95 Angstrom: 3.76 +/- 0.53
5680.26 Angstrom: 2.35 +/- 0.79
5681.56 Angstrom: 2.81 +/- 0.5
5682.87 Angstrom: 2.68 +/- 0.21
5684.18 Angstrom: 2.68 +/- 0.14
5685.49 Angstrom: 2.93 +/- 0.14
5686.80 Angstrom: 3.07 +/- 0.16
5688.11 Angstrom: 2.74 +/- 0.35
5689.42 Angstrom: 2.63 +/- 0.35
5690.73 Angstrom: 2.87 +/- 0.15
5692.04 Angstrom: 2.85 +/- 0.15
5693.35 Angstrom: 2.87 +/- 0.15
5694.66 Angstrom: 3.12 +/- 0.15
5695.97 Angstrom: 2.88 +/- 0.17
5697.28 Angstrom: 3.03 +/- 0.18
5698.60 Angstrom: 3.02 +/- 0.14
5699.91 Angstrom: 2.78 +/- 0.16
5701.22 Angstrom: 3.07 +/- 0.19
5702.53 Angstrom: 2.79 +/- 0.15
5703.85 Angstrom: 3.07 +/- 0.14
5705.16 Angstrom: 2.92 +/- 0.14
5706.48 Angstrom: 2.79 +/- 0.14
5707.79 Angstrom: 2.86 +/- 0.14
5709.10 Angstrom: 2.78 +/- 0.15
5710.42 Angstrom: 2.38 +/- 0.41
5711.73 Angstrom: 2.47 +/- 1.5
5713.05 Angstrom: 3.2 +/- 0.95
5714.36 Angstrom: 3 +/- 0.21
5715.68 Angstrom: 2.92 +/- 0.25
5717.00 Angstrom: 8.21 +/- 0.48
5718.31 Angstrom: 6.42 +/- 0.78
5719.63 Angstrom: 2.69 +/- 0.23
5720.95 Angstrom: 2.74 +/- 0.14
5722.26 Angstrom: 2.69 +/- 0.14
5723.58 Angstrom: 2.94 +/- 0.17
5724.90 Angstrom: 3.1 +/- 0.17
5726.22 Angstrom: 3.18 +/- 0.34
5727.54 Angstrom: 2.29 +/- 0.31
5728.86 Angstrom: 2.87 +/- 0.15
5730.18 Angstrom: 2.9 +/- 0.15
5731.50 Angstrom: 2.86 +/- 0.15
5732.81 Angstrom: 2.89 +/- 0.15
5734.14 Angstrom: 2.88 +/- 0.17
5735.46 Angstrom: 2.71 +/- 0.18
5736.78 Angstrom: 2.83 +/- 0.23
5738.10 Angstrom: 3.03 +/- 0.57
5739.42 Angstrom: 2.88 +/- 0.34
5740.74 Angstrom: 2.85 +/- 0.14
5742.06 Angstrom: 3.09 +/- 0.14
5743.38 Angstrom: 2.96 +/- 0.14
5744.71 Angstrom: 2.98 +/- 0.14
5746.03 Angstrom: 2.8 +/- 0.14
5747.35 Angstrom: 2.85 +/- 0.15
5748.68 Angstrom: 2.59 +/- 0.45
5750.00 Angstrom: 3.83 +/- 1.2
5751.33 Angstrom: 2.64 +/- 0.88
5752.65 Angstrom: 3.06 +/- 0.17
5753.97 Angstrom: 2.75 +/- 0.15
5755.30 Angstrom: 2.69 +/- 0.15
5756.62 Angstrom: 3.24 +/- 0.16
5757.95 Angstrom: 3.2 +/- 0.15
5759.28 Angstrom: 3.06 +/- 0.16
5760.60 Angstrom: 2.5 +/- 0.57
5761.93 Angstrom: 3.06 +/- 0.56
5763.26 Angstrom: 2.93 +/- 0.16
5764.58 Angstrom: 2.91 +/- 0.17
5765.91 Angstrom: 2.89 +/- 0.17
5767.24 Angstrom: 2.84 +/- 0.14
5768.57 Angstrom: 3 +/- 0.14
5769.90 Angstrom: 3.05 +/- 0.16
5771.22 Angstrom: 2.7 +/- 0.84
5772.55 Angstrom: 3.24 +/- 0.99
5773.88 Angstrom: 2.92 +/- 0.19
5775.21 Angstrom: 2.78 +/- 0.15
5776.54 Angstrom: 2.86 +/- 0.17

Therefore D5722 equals -3.7 Angstrom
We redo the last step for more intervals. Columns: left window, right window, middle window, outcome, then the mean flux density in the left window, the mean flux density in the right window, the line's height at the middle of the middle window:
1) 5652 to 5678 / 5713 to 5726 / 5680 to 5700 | 2.7 Angstrom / 2.84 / 3.8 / 3.28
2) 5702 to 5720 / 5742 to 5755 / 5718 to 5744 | 1.6 Angstrom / 3.48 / 2.94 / 3.19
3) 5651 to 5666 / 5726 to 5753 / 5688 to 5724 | -3.8 Angstrom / 2.84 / 2.9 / 2.87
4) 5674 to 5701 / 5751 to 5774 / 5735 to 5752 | 0.0 Angstrom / 2.89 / 2.93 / 2.92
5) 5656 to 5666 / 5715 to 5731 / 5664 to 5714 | 4.3 Angstrom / 2.79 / 3.57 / 3.14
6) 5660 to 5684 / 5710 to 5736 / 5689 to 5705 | 0.7 Angstrom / 2.83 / 3.28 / 3.05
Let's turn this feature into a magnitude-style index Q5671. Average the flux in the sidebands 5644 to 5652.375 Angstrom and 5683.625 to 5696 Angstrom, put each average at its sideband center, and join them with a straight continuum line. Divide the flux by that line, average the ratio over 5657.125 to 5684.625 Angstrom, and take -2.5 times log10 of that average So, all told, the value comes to 0.03 mag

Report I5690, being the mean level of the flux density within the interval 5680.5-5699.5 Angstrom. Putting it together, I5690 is 2.86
